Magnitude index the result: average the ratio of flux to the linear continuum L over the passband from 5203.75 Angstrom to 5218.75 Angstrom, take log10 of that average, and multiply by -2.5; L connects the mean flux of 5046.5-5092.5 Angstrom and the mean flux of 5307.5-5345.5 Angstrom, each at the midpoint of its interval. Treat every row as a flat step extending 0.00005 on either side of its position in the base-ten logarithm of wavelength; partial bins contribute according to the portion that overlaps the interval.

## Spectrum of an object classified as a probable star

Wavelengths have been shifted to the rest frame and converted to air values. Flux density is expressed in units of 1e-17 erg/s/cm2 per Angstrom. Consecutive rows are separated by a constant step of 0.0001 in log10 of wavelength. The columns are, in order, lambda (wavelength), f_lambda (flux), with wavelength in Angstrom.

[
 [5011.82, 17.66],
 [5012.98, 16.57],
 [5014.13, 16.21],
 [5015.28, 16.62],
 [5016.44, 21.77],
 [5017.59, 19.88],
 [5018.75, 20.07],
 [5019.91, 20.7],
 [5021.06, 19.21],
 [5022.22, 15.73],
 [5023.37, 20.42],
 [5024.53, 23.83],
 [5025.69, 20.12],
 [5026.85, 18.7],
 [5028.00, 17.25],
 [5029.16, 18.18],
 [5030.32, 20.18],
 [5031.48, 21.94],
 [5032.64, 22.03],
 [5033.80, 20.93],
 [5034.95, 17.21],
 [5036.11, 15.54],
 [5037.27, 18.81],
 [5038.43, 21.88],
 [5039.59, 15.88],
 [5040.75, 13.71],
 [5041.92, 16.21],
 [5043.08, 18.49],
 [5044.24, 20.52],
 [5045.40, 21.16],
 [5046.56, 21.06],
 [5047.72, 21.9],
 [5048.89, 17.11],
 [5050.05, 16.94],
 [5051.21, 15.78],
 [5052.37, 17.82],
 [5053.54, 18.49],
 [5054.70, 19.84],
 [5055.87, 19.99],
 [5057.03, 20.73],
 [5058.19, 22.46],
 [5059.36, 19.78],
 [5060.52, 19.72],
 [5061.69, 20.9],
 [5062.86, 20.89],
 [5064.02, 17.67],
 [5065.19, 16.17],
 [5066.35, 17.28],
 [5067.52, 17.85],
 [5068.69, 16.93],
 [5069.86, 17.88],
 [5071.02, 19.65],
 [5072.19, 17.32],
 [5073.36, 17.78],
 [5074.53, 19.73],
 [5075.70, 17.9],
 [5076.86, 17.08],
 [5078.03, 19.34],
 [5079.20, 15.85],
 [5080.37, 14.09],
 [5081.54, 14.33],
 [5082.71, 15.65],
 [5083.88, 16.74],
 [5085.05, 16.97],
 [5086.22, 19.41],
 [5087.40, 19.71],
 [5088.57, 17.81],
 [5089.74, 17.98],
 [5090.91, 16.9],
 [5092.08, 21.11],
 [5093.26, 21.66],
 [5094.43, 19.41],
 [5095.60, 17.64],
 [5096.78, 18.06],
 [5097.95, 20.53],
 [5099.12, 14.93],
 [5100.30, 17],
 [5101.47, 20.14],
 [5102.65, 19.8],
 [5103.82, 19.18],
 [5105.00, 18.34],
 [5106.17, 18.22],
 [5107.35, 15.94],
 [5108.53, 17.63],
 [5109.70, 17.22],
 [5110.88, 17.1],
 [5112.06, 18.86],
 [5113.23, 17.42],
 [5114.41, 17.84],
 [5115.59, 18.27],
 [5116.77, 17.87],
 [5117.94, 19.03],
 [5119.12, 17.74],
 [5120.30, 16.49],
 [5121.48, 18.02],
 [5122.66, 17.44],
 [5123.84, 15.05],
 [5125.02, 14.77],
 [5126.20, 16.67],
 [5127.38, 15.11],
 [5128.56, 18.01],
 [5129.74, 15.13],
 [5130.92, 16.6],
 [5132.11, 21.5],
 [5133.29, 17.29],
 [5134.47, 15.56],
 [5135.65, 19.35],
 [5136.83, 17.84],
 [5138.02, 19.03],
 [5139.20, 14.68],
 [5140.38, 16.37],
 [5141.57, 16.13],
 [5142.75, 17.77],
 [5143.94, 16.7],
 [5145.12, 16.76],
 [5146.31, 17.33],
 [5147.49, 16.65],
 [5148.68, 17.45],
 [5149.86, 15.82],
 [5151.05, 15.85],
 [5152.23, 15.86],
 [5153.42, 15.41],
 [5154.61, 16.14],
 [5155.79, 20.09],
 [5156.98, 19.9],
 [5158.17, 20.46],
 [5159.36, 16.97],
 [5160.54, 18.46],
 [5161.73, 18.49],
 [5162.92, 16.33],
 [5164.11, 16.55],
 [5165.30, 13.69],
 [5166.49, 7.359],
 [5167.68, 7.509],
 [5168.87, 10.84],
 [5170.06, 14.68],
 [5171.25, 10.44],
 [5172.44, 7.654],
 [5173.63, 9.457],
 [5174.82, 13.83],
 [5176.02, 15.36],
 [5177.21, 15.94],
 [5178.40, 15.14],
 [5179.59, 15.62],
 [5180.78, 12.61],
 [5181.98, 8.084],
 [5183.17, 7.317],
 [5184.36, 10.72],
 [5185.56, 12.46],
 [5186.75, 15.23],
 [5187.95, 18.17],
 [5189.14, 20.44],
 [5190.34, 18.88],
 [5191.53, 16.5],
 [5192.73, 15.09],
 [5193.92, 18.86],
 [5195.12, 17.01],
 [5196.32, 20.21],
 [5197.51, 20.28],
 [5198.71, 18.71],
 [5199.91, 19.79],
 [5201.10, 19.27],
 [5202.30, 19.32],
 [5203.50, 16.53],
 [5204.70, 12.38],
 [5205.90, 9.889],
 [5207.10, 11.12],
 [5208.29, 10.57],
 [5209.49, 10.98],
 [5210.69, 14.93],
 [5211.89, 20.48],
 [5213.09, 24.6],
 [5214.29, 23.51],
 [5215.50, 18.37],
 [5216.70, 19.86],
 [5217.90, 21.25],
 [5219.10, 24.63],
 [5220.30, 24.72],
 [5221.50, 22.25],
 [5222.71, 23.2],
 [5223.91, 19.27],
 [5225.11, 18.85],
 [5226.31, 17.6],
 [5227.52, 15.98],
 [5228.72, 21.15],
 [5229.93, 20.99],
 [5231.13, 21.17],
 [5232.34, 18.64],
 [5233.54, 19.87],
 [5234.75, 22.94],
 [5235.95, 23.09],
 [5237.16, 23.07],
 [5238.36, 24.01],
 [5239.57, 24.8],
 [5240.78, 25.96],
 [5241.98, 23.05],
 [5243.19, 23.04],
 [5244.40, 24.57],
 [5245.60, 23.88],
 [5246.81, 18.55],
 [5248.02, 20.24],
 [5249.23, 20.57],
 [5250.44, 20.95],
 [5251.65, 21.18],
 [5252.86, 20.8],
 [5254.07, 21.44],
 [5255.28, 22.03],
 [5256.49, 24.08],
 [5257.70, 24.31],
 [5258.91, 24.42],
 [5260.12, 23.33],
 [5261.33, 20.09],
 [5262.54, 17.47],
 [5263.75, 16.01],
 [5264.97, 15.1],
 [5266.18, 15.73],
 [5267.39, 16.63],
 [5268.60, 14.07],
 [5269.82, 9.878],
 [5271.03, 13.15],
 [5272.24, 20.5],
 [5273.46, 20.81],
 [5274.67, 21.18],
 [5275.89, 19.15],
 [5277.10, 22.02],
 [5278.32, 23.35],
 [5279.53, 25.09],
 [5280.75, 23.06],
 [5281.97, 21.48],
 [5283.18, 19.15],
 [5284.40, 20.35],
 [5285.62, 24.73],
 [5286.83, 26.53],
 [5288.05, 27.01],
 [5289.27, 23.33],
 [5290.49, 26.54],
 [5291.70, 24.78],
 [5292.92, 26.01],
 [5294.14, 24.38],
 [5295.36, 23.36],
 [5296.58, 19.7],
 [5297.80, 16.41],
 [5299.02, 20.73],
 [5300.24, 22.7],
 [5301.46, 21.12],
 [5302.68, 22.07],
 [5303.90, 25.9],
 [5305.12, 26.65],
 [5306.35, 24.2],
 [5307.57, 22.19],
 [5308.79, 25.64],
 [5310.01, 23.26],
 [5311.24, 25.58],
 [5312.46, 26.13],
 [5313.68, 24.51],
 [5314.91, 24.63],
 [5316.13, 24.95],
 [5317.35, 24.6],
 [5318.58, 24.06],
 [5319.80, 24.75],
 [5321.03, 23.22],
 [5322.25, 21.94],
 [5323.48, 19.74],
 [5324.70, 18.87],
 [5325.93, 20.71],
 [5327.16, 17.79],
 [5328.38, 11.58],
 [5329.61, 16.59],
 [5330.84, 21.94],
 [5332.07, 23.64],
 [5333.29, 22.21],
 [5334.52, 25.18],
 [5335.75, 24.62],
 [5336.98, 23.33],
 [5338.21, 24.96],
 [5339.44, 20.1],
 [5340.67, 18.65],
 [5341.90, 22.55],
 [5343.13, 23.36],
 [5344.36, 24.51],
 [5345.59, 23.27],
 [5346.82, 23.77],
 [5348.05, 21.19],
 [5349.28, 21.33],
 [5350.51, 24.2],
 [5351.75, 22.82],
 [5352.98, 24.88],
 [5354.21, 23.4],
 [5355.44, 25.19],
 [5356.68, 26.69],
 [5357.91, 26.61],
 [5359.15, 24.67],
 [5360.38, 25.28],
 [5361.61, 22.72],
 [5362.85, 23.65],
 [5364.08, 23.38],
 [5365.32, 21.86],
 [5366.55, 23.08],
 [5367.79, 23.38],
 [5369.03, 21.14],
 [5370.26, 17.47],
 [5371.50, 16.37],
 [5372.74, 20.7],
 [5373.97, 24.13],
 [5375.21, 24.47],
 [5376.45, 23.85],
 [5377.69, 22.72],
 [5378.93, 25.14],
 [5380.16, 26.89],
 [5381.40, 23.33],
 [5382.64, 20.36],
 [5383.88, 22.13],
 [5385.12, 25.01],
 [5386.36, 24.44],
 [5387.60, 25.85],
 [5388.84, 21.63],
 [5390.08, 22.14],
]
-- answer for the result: 0.23 mag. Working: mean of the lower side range 18.3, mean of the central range 16.6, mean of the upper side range 22.5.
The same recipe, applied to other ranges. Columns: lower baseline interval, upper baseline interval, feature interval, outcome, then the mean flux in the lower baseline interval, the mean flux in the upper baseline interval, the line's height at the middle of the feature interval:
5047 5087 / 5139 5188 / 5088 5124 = -0.084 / 18.2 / 14.7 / 16.8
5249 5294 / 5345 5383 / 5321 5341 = 0.079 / 21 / 23.2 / 22.4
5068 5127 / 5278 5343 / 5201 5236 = 0.098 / 17.8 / 22.8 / 20.6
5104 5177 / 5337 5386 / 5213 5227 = -0.143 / 16.3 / 23.1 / 18.7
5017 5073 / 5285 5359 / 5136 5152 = 0.213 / 19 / 23.1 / 20.5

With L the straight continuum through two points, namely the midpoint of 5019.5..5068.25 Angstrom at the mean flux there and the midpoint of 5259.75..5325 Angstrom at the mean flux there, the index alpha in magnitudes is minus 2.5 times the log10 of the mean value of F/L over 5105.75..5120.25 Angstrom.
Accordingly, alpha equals 0.12 mag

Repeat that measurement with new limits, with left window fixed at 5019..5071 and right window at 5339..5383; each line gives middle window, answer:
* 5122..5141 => 0.188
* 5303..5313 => -0.116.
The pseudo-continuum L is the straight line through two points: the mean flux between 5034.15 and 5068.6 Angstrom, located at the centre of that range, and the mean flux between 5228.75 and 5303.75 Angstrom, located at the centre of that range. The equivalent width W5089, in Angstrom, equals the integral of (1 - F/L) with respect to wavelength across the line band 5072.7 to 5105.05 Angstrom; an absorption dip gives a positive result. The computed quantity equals 1.9 Angstrom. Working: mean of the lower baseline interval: 18.7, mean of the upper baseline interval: 21.4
